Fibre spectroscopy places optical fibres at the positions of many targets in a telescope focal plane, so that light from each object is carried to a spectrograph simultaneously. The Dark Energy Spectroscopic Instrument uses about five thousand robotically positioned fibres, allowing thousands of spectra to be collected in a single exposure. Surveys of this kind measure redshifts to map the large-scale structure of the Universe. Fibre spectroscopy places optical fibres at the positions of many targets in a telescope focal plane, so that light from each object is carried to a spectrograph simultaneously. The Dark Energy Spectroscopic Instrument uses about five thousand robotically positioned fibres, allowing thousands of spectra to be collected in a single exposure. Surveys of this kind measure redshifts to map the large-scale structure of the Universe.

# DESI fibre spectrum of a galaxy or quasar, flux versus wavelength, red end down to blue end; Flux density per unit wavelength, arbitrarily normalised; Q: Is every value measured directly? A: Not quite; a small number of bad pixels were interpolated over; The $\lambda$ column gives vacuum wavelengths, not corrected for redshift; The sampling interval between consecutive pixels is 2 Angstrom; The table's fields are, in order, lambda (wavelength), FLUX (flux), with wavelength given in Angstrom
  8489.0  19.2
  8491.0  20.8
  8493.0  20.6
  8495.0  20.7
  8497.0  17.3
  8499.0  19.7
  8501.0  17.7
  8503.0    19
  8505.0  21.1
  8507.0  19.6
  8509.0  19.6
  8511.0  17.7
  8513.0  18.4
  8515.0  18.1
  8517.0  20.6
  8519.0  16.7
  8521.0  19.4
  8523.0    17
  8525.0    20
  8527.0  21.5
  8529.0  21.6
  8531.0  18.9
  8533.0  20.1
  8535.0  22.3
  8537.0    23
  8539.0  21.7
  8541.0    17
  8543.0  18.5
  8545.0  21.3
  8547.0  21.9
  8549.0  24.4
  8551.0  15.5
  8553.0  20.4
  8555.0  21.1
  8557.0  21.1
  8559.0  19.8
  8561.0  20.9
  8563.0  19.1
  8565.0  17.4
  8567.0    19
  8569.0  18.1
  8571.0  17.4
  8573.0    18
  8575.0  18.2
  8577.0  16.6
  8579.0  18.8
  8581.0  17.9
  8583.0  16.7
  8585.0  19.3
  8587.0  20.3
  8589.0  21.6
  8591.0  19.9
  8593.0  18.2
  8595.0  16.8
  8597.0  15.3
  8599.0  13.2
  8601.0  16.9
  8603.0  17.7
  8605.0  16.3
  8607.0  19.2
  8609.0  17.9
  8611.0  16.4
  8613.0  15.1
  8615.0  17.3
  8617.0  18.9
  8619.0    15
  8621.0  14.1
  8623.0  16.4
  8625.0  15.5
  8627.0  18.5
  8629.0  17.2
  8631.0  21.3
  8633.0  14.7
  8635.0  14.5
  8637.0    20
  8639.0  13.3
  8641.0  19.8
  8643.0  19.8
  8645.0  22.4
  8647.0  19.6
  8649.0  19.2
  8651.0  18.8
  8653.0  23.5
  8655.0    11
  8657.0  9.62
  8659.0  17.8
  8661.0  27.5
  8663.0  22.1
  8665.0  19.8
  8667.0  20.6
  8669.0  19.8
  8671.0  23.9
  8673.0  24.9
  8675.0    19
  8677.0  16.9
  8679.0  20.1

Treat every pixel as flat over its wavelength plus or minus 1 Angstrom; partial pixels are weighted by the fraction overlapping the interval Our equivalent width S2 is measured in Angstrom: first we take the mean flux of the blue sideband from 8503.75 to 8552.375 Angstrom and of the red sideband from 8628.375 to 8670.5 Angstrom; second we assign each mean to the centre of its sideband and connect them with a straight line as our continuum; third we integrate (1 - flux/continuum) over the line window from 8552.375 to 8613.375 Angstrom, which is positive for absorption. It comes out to 3.5 Angstrom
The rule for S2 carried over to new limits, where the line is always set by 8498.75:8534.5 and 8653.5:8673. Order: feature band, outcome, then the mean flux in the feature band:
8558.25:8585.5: 1.5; 18.3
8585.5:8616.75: 3.0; 17.5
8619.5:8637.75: 2.5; 16.8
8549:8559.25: -0.4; 20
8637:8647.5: 0.2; 19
